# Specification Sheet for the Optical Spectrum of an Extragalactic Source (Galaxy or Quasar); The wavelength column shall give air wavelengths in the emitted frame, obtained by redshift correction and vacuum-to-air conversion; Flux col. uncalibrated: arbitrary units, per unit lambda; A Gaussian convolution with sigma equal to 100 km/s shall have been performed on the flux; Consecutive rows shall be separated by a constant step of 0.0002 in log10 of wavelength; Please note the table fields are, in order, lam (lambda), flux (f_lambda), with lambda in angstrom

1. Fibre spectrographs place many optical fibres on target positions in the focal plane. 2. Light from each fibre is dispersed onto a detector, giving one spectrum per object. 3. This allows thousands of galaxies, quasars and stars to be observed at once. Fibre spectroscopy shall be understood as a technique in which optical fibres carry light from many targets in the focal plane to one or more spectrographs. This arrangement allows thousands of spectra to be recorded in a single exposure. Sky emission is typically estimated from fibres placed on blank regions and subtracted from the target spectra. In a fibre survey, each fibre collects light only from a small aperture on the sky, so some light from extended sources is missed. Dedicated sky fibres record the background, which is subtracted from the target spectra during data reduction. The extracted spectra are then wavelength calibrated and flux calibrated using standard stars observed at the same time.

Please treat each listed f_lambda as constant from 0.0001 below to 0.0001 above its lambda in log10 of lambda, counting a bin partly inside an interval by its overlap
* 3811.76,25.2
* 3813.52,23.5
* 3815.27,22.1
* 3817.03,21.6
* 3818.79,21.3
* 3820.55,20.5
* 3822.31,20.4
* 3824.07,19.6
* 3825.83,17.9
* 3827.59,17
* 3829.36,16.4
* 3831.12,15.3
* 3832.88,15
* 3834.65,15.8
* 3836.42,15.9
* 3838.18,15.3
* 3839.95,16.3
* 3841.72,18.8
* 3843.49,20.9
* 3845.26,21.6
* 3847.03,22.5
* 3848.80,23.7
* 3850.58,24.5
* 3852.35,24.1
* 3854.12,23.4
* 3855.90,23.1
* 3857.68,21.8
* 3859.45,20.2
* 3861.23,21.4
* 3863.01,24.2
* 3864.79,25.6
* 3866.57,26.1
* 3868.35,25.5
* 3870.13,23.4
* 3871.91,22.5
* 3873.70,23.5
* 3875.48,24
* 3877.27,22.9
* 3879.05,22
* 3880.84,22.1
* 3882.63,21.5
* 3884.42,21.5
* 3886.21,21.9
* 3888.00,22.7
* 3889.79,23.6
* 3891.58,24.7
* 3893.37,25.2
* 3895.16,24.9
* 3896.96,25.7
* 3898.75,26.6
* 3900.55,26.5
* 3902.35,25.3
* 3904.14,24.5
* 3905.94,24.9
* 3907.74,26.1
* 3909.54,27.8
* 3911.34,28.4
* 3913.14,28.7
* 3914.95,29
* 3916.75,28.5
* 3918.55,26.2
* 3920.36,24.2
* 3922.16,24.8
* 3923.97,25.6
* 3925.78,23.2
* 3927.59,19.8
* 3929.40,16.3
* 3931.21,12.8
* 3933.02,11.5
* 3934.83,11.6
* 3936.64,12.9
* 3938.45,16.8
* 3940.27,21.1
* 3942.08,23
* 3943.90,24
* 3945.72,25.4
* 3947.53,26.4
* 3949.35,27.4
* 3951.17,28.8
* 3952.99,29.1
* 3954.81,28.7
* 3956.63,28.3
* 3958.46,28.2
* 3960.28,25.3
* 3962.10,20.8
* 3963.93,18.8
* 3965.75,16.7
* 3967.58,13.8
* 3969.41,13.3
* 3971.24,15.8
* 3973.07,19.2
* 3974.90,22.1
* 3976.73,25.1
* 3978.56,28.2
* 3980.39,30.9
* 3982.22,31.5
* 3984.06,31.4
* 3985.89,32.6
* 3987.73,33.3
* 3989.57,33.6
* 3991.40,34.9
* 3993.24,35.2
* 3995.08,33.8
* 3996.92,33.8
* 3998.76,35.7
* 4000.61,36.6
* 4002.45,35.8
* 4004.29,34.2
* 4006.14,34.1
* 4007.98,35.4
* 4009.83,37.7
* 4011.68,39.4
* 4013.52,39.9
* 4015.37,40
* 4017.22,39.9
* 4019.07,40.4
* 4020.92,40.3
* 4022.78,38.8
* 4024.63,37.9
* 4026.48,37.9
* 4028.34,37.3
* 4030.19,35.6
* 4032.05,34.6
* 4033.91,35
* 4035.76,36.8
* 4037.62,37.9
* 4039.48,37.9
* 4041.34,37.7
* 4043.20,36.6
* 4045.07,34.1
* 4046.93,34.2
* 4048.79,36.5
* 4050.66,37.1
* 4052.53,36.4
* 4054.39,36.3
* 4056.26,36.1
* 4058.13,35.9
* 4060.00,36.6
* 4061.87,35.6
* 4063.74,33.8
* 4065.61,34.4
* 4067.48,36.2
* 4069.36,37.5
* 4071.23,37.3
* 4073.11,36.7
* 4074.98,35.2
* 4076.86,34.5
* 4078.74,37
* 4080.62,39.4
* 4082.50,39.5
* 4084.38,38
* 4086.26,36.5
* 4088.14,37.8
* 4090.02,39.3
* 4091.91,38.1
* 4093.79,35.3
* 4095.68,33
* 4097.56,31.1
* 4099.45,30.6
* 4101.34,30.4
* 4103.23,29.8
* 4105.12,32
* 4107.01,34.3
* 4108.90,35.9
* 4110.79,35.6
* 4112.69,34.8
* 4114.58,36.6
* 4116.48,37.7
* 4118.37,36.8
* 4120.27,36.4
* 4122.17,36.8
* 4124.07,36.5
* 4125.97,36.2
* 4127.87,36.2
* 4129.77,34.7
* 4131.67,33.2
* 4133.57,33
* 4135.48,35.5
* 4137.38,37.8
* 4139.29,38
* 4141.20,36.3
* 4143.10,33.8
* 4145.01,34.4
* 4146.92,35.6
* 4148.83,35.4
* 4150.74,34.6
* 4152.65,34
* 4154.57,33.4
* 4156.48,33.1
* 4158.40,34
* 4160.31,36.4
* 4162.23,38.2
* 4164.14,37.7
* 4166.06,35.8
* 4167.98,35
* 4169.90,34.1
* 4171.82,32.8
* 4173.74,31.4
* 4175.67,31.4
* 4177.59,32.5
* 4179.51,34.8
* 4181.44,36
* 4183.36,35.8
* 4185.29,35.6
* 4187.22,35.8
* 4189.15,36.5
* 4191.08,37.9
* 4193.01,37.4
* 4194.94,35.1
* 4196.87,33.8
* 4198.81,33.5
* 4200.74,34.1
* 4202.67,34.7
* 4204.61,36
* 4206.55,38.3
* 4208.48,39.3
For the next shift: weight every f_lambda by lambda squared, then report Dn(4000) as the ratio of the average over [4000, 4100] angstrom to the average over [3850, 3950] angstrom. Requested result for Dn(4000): 1.7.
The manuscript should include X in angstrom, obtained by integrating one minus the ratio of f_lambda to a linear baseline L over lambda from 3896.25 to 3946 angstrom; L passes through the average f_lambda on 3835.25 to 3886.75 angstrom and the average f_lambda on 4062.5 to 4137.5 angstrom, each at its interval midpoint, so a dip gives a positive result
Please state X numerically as 4.8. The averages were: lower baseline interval 22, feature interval 22.8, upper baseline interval 35.5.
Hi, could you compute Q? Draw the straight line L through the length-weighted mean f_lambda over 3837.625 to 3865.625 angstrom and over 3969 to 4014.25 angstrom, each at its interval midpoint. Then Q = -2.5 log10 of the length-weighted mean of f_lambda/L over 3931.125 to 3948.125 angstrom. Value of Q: 0.44 mag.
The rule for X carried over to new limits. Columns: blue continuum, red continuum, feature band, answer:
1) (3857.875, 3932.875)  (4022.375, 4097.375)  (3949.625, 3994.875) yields 5.49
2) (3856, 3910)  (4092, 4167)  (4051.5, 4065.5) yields -1.75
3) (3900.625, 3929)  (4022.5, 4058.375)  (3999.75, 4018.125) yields -1.91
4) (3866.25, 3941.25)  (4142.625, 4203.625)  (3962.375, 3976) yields 4.47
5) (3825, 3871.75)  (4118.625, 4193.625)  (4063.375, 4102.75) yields -4.96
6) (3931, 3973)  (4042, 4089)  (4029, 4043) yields -1.79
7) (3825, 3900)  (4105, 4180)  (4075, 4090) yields -2.45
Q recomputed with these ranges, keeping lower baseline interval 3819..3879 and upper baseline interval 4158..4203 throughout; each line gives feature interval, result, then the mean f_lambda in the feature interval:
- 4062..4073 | -0.19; 35.9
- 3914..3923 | -0.12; 26.6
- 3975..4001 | -0.20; 32.2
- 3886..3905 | -0.09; 24.8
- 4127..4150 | -0.07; 35.3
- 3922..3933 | 0.24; 19.4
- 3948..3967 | 0.02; 25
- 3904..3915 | -0.15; 27.1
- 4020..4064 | -0.25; 36.6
